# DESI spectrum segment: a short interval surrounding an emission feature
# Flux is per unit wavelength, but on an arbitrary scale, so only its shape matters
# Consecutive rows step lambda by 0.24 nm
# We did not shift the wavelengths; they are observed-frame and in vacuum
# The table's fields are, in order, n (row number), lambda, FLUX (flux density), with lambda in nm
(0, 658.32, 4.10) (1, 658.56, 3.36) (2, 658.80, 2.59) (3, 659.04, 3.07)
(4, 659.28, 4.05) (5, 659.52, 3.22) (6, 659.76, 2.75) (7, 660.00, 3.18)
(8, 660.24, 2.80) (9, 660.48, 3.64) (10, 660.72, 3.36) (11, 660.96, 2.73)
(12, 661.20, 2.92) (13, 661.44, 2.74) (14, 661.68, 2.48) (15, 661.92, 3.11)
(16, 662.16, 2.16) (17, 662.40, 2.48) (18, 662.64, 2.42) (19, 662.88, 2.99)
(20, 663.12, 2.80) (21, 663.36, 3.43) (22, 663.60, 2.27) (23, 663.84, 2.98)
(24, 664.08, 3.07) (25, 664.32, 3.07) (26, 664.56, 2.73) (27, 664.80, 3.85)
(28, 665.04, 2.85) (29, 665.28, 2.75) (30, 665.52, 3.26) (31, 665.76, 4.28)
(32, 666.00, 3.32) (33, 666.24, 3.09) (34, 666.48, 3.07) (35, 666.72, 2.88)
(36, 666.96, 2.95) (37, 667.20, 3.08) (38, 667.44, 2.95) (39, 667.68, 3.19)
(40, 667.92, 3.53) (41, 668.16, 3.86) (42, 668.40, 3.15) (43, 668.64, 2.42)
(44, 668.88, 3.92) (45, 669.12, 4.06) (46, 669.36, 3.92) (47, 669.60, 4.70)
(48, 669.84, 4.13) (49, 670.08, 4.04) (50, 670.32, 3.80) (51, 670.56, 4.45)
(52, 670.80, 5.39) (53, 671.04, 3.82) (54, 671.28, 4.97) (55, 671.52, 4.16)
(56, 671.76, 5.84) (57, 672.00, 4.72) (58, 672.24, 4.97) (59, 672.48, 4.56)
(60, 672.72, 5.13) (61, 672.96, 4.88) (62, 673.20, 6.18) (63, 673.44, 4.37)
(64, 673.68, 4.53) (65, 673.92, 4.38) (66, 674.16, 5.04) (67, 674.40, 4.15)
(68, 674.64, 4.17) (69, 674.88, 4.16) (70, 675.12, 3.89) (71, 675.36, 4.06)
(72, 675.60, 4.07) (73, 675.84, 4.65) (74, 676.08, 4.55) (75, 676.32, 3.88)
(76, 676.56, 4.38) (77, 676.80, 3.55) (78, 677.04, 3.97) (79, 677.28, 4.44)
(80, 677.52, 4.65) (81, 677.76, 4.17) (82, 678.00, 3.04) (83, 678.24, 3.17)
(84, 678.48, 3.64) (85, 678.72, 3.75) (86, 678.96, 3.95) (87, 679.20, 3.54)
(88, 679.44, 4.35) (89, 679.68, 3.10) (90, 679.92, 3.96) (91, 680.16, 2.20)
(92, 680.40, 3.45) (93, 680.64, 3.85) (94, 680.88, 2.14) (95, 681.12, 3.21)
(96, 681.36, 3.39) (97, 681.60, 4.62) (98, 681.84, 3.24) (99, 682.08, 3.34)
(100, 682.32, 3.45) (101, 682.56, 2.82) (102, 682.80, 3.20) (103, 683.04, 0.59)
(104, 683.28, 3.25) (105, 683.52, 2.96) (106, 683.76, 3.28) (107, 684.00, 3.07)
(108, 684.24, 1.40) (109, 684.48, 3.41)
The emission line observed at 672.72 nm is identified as Mg II 2798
